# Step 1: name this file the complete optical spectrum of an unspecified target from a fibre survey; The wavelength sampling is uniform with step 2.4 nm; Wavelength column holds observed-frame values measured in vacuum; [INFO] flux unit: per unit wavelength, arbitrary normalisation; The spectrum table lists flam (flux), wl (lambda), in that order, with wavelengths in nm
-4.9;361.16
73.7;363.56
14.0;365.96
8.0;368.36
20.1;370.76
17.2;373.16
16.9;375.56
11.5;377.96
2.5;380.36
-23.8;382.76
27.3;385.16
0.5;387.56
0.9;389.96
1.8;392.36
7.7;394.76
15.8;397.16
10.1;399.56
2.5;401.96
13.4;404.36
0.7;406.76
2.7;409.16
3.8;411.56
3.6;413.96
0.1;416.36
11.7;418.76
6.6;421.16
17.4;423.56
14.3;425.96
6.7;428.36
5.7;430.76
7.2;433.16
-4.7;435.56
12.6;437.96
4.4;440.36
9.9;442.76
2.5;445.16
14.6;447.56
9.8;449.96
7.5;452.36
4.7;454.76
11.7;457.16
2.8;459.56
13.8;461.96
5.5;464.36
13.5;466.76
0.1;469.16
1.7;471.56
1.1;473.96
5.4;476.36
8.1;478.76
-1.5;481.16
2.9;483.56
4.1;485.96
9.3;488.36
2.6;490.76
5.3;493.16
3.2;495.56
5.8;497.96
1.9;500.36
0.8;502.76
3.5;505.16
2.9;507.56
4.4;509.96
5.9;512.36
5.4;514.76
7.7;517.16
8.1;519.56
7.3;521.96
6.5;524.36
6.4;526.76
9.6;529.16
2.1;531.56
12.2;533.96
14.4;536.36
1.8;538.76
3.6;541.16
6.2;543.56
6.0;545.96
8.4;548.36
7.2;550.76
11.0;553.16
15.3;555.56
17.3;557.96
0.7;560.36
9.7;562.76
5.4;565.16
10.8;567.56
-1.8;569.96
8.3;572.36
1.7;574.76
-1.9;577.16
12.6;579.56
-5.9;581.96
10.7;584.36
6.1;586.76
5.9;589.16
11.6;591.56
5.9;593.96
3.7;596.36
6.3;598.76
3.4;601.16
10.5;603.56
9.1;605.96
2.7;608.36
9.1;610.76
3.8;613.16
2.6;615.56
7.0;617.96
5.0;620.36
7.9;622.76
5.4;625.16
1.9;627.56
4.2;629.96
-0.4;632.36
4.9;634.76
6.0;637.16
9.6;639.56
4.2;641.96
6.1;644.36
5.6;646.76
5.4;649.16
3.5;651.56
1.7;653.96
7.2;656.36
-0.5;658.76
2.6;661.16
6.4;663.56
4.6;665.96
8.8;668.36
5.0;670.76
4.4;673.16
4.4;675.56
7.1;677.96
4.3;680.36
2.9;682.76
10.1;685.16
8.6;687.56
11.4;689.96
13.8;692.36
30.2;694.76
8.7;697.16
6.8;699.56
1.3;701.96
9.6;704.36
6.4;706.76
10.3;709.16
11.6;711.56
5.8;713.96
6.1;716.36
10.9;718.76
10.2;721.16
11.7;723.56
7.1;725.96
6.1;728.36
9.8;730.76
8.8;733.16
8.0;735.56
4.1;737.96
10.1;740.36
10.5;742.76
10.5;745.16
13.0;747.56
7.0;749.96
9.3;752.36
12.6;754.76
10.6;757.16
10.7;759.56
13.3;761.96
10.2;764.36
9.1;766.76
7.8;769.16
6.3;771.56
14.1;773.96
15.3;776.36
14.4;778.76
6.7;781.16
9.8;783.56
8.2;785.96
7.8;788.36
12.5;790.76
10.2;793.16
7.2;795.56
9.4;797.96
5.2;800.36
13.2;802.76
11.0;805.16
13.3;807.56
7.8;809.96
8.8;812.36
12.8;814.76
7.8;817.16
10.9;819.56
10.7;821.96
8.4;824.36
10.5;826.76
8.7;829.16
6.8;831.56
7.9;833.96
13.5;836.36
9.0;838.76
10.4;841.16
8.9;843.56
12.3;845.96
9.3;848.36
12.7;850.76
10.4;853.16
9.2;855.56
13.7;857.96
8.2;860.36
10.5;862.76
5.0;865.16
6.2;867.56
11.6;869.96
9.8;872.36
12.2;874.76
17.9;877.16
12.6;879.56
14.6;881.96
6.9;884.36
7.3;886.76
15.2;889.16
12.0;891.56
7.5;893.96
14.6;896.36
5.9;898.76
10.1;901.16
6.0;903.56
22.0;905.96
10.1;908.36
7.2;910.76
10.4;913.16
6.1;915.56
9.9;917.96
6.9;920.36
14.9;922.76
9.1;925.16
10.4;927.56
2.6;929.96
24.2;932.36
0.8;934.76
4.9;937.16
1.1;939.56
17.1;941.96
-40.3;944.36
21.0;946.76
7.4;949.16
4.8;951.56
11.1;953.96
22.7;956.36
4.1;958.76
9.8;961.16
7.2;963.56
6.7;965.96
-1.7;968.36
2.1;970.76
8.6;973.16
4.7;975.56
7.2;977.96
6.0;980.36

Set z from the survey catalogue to 0.861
